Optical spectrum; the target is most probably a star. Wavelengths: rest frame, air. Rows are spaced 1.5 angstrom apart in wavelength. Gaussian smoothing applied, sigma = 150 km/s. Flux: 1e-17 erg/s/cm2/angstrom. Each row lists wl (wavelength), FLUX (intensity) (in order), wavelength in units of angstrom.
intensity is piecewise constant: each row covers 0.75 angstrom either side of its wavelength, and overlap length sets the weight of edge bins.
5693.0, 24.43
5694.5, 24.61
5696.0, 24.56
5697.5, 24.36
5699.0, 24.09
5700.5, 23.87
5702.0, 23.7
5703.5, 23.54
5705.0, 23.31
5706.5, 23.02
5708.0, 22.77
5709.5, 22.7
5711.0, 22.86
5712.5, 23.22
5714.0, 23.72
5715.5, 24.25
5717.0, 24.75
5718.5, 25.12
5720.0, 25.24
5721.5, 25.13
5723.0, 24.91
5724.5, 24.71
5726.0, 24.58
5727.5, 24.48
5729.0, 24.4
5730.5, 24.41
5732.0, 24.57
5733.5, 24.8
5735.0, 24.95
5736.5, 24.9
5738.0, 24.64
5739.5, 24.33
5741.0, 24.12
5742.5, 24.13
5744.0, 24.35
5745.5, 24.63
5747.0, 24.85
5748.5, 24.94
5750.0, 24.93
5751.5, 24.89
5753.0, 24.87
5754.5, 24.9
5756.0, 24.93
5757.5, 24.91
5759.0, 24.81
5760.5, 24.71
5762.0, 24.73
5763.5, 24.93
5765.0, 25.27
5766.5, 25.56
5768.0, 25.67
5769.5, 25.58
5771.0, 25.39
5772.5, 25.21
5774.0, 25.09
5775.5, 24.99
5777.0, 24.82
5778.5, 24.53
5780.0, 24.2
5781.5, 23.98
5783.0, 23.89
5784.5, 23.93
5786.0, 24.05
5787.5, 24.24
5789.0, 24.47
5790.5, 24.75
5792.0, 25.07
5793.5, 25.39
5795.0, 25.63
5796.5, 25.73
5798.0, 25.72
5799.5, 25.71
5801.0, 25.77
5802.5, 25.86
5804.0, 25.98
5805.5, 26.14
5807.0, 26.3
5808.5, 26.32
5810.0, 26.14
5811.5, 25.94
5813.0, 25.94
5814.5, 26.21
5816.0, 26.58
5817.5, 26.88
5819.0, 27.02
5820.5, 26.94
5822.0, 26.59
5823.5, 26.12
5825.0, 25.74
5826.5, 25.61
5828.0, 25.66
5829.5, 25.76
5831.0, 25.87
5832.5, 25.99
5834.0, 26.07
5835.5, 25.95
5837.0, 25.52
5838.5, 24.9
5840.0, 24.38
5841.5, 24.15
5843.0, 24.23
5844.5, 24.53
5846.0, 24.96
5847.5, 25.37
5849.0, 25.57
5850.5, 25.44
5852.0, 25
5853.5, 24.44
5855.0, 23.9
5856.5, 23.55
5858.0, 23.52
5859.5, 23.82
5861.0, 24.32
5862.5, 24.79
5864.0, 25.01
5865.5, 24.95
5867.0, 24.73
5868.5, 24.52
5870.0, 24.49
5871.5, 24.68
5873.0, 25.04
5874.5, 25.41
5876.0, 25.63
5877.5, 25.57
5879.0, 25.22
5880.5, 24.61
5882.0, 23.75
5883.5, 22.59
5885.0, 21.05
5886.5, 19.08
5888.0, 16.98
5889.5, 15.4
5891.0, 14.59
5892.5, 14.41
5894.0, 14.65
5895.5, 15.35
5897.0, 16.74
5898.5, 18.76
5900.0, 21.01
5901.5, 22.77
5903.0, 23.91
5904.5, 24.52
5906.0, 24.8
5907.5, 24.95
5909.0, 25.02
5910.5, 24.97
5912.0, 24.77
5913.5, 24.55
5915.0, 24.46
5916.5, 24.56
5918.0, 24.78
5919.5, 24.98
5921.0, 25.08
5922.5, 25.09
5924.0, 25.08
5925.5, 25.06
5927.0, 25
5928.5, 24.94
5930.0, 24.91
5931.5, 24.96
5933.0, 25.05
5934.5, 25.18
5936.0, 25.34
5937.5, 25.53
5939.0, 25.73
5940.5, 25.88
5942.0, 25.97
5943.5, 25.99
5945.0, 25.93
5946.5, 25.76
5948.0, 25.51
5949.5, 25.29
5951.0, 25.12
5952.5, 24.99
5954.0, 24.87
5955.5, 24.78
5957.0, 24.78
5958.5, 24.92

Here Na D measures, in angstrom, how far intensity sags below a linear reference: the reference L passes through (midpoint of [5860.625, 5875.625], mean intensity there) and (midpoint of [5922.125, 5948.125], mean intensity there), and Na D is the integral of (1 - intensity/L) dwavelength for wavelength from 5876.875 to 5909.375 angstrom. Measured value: 5.70 angstrom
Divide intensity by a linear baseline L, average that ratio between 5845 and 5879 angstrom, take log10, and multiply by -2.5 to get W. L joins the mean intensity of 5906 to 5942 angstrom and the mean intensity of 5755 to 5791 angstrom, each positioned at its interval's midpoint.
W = 0.01 mag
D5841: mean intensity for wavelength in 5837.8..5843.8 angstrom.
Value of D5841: 24.4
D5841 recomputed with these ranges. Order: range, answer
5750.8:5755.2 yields 24.9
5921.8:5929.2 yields 25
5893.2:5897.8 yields 15.6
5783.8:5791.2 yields 24.3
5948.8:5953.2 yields 25.1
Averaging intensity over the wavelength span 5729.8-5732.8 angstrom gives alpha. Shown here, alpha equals 24.5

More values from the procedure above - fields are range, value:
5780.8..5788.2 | 24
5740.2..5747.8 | 24.4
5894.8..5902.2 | 18.9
